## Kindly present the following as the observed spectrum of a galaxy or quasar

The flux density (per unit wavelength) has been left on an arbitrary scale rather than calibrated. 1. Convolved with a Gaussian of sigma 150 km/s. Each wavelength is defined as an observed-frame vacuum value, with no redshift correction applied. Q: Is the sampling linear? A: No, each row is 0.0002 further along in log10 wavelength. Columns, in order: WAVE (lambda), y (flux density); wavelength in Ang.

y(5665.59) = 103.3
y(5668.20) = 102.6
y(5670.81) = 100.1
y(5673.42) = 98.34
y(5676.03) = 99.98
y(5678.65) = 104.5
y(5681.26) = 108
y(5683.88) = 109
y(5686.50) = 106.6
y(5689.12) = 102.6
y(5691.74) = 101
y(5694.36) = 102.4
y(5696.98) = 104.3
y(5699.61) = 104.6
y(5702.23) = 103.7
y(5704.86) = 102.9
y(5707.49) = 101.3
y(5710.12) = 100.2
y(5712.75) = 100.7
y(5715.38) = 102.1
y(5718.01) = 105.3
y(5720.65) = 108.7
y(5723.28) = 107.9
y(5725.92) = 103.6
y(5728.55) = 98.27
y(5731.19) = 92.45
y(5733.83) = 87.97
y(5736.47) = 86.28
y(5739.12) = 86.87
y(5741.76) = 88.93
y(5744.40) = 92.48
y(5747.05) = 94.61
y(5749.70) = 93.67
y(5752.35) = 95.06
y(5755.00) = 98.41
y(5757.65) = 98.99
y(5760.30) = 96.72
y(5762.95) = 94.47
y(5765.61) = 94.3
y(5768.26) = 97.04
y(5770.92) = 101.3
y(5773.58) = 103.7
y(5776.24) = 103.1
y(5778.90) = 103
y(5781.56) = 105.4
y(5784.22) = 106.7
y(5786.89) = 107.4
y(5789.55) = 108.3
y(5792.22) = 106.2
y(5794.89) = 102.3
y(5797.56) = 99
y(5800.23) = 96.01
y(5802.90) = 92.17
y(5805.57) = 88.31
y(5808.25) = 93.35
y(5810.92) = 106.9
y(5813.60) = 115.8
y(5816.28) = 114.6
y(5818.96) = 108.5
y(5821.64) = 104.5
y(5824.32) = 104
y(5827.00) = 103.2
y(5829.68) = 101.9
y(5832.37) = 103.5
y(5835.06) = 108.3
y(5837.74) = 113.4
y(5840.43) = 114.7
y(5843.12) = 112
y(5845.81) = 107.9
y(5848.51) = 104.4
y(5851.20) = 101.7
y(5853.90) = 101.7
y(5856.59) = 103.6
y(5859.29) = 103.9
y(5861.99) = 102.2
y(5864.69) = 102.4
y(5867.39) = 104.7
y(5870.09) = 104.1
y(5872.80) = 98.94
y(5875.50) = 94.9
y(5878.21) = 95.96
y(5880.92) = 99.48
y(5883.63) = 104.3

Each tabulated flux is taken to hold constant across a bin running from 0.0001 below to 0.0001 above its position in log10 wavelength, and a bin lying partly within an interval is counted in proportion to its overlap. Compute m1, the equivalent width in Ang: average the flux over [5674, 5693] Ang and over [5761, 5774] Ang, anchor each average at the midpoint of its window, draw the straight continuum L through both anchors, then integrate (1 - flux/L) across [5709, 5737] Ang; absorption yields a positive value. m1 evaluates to 0.4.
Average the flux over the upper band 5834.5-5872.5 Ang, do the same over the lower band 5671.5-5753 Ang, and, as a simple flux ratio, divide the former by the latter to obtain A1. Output 1.06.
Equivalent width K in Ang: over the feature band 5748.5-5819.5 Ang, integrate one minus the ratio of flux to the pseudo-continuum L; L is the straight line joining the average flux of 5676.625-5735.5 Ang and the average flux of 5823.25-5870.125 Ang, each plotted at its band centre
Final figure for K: 2.10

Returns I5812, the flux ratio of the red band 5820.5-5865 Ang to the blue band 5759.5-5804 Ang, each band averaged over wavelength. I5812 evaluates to 1.04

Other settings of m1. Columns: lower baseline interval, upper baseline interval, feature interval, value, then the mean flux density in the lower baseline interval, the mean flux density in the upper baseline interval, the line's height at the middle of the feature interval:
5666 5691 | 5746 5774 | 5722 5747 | 1.3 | 103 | 96.9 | 99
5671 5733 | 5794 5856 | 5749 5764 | 1.0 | 103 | 104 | 103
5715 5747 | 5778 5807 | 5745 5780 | 0.4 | 96.5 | 101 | 98.9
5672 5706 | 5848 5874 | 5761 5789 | 0.4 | 104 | 103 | 103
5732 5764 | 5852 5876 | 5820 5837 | -0.9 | 92.9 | 102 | 99.3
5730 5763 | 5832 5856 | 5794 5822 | 0.1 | 92.8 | 108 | 102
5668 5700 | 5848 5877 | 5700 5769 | 3.7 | 103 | 102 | 103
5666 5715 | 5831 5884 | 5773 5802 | 0.0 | 103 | 104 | 104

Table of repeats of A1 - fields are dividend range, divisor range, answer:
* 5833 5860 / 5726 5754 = 1.16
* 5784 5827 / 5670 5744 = 1.03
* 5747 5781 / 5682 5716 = 0.95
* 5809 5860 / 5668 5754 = 1.07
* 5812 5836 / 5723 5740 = 1.14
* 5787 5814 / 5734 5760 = 1.08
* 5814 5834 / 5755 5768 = 1.10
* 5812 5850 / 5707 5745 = 1.11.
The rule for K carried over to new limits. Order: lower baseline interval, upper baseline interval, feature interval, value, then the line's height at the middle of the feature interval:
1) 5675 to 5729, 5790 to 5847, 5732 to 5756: 2.9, 104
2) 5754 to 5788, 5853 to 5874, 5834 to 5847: -1.2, 102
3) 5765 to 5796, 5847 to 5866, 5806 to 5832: -0.5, 103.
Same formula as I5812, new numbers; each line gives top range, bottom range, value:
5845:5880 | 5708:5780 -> 1.04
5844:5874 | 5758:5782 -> 1.04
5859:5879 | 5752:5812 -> 1.01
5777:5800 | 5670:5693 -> 1.01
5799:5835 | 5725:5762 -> 1.10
